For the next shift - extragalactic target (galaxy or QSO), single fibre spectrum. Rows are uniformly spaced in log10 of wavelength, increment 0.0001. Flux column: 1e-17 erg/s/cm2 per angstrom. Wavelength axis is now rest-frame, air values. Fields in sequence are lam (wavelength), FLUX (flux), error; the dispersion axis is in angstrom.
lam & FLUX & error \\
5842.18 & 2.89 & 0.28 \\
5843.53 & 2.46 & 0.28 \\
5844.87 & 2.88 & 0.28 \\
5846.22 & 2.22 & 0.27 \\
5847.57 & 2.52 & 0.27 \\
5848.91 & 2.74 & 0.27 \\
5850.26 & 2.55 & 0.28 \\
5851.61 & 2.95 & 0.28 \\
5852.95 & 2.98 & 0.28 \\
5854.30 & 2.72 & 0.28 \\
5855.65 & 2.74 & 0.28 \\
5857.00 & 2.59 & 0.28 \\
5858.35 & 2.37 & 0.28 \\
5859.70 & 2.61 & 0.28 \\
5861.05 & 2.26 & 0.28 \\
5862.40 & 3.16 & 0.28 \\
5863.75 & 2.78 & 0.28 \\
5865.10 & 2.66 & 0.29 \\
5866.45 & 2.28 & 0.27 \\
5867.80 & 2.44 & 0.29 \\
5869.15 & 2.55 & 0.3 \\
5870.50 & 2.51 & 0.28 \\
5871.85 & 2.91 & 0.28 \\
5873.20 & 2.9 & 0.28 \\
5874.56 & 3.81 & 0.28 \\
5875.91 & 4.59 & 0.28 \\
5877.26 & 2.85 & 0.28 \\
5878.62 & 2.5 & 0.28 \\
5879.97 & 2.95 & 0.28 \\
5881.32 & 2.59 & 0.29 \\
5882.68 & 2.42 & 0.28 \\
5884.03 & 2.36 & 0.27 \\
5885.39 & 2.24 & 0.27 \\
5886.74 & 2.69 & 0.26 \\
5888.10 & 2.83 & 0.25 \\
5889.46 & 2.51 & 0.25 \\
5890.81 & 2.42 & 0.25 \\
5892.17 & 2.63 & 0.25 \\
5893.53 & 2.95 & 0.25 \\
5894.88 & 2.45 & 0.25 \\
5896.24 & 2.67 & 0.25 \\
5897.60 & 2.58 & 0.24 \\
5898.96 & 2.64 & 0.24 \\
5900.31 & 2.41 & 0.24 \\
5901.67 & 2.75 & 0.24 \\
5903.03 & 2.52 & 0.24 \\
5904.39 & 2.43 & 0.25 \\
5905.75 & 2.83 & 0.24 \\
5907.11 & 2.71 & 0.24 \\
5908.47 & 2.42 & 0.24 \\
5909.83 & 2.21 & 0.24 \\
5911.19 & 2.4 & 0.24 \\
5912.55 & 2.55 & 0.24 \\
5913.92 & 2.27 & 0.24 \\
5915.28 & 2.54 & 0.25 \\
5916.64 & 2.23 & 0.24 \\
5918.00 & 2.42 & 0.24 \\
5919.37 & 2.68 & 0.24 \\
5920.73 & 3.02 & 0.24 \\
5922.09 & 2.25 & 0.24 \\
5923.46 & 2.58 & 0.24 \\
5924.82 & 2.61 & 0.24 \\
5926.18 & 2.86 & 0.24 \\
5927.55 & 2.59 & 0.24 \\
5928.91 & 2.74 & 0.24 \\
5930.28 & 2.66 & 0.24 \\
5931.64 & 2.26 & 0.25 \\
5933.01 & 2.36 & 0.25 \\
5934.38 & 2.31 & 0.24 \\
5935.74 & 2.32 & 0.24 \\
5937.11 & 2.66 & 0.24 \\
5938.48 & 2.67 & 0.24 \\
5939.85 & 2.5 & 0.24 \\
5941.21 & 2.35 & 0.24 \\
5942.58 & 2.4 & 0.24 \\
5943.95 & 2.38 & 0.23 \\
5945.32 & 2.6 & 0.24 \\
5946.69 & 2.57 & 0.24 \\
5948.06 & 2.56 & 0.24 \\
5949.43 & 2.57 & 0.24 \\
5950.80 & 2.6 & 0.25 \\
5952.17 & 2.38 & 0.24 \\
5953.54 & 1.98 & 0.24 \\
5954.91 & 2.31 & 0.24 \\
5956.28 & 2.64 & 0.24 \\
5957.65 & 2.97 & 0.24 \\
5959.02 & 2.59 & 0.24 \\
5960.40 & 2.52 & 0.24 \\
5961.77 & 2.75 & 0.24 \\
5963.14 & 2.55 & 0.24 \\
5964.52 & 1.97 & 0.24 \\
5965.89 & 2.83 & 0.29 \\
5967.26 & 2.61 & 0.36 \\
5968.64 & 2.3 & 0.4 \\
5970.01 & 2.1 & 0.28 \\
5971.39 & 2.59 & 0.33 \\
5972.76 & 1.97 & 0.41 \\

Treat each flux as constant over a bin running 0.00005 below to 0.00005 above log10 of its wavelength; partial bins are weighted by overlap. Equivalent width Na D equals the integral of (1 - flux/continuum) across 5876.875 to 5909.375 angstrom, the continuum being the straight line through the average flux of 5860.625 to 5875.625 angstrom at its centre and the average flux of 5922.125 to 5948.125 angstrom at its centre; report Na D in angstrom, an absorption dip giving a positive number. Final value 1.3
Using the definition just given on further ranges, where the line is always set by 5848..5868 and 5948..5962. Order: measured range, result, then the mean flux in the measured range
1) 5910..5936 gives 0.7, 2.51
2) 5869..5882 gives -2.0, 3.04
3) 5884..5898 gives 0.2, 2.58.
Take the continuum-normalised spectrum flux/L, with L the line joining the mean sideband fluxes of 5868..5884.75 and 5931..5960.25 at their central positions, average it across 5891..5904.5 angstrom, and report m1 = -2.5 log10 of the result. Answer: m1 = 0.066 mag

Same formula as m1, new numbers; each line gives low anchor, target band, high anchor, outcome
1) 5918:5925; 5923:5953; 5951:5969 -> 0.02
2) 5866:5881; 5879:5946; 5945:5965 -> 0.08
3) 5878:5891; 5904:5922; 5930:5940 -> 0.00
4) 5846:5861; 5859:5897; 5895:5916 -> -0.06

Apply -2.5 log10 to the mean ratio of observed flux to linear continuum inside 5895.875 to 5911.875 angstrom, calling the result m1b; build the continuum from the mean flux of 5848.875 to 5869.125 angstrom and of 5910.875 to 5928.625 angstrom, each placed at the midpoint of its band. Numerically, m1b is 0.01 mag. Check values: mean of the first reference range 2.65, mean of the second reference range 2.55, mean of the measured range 2.55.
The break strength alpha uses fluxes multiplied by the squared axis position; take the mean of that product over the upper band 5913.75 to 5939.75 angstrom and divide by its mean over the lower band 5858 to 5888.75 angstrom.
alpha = 0.9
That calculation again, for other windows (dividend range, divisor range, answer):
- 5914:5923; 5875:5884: 0.86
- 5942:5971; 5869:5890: 0.90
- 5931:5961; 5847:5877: 0.91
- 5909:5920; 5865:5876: 0.85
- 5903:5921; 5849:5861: 0.96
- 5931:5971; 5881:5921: 0.99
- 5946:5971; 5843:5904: 0.95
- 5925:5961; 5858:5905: 0.95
